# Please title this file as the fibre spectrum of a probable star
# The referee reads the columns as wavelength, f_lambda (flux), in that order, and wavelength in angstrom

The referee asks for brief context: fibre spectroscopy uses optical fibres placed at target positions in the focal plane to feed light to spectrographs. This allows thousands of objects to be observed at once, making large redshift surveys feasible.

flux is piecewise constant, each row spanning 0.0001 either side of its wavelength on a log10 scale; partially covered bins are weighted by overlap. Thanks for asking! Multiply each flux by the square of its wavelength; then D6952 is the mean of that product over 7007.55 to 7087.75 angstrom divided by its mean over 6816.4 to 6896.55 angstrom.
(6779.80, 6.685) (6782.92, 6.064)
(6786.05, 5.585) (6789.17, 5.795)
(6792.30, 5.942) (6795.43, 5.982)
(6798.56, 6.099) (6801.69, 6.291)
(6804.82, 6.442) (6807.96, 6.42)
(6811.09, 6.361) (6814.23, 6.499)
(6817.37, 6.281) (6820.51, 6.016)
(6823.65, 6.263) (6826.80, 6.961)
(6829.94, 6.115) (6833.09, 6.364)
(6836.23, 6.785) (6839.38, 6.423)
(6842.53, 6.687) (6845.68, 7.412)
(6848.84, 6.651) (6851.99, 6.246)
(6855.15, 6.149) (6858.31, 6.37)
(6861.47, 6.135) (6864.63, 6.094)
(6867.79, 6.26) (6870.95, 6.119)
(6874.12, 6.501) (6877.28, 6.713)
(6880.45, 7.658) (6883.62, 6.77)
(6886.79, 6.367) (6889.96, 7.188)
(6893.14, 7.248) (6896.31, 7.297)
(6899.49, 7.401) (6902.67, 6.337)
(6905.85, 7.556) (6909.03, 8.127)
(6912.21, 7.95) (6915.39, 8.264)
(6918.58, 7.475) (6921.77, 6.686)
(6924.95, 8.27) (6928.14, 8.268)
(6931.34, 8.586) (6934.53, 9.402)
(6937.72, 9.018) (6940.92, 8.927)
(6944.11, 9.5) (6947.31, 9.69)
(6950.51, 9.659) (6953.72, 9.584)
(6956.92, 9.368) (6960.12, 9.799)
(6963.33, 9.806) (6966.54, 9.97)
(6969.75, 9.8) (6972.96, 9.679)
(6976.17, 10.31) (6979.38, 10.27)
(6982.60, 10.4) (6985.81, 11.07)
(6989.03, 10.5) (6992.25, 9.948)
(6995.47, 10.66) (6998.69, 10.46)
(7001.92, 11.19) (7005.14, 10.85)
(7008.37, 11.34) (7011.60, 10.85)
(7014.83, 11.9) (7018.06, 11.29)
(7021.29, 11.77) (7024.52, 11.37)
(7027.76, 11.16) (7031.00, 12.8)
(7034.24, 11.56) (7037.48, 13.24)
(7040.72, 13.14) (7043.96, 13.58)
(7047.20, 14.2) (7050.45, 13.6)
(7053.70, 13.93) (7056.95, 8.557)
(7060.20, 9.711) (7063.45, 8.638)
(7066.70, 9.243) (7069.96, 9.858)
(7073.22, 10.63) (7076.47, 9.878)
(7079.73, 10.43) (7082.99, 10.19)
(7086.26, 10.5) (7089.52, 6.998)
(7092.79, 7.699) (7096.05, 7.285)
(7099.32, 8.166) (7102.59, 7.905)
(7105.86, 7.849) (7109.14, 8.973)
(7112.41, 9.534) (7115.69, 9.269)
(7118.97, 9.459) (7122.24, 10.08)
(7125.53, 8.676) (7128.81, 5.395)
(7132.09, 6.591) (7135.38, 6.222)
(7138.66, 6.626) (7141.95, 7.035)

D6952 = 1.82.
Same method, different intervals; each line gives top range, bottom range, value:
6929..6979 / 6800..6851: 1.52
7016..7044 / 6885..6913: 1.74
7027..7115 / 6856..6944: 1.46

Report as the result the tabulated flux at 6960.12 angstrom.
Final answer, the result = 9.799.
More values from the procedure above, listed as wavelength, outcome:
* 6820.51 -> 6.016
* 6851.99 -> 6.246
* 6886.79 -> 6.367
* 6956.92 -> 9.368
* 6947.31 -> 9.69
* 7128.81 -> 5.395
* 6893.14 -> 7.248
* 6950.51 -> 9.659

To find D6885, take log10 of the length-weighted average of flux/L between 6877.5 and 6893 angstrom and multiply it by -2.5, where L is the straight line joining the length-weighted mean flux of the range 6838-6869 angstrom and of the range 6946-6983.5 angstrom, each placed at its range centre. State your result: 0.06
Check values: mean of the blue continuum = 6.44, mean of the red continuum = 9.85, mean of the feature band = 6.99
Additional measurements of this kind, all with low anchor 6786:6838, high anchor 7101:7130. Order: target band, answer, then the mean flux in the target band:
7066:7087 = -0.21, 10.1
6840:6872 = 0.03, 6.42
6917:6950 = -0.19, 8.62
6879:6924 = -0.05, 7.32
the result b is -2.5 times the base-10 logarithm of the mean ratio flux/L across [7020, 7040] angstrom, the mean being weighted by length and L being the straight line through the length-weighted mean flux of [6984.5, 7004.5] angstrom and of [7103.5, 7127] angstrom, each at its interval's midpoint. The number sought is -0.18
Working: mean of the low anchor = 10.6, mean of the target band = 12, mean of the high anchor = 9.08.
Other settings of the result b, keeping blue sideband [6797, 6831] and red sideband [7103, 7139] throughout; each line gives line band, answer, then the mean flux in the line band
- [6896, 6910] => -0.07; 7.31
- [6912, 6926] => -0.11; 7.69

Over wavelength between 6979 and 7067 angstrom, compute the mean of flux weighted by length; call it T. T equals 11.4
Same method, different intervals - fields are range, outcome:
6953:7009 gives 10.3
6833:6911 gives 6.77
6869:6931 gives 7.29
